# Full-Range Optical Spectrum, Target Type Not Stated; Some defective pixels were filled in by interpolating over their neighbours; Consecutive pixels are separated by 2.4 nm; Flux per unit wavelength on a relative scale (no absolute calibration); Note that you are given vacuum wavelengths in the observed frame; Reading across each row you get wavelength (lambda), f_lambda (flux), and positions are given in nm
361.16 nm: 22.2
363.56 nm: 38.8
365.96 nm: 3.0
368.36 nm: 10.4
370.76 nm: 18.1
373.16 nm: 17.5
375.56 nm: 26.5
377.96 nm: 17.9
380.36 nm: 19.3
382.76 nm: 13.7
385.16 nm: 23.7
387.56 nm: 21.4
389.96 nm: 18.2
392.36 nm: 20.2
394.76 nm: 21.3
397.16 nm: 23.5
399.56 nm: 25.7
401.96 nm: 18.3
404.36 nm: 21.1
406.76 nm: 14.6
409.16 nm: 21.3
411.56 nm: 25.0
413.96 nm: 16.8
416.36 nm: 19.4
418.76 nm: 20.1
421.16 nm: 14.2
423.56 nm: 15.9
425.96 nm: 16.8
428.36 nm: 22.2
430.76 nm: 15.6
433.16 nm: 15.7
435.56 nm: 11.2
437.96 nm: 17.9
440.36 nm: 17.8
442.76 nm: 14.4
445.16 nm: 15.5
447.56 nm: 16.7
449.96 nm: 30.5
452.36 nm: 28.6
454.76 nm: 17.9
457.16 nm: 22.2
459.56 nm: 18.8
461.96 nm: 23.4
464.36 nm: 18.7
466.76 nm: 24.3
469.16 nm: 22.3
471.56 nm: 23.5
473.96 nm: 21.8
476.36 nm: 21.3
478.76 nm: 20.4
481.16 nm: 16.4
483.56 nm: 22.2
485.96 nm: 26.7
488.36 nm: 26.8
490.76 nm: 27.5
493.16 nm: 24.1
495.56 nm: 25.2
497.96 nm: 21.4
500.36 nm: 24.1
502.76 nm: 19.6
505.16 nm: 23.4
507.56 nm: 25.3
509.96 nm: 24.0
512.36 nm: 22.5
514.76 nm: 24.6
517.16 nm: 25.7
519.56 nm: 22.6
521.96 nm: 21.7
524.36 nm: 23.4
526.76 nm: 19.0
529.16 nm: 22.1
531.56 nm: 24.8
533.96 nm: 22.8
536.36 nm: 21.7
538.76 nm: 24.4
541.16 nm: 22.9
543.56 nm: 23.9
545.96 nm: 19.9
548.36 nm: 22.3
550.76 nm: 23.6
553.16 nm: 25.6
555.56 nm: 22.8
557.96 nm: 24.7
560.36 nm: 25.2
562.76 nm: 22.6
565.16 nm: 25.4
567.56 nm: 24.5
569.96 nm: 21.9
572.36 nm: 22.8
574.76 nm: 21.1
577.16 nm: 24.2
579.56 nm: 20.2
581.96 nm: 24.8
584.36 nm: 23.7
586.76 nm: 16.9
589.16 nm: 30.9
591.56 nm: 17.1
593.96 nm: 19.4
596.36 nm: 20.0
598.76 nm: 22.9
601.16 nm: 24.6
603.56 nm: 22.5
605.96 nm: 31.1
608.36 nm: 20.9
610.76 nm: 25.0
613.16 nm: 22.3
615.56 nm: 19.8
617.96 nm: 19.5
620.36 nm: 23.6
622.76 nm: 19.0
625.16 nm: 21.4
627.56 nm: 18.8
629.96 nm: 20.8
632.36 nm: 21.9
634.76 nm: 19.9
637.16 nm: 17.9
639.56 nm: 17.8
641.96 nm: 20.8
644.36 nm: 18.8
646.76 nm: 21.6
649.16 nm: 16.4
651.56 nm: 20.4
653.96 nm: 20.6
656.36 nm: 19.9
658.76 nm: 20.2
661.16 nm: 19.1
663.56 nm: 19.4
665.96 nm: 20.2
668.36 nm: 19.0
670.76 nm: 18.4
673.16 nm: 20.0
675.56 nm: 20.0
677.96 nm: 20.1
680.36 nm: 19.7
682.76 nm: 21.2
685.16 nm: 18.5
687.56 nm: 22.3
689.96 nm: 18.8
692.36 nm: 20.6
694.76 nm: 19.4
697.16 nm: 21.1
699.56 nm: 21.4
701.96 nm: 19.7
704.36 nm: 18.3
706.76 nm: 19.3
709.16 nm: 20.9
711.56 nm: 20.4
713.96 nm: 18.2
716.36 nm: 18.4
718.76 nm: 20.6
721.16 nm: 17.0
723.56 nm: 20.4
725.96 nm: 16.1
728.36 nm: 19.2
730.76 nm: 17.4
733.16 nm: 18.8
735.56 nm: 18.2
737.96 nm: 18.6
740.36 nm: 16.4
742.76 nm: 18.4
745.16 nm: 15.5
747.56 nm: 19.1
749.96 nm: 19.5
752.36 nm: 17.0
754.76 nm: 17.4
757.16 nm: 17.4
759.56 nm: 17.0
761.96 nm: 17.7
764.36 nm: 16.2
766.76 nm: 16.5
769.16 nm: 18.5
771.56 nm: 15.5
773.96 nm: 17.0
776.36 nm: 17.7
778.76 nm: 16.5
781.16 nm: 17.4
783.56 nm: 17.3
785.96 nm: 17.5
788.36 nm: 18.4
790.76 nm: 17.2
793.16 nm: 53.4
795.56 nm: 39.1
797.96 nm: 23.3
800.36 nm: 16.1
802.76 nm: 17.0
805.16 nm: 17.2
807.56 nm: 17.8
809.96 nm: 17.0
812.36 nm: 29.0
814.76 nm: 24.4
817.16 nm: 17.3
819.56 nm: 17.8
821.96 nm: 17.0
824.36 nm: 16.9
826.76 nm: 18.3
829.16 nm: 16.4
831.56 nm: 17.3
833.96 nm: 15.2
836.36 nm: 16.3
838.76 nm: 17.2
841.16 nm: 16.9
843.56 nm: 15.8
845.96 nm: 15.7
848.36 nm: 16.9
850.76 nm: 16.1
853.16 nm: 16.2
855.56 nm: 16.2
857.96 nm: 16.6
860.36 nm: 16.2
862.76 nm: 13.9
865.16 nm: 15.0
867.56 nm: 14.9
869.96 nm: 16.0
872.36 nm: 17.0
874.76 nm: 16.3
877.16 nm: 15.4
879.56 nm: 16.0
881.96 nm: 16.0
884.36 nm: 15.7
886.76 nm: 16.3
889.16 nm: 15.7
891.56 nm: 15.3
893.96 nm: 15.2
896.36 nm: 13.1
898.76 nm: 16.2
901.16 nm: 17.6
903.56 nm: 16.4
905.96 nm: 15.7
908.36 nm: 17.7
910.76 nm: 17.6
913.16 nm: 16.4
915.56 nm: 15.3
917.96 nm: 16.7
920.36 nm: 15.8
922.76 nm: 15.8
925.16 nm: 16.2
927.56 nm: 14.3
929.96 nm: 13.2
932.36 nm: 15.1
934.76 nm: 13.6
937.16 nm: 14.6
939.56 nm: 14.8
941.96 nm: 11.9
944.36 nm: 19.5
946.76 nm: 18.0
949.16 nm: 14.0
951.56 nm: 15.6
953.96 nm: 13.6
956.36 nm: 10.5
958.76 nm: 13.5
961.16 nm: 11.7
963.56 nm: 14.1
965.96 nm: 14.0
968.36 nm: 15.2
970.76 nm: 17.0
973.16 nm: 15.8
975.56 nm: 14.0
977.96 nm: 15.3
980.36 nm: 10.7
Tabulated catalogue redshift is 0.21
